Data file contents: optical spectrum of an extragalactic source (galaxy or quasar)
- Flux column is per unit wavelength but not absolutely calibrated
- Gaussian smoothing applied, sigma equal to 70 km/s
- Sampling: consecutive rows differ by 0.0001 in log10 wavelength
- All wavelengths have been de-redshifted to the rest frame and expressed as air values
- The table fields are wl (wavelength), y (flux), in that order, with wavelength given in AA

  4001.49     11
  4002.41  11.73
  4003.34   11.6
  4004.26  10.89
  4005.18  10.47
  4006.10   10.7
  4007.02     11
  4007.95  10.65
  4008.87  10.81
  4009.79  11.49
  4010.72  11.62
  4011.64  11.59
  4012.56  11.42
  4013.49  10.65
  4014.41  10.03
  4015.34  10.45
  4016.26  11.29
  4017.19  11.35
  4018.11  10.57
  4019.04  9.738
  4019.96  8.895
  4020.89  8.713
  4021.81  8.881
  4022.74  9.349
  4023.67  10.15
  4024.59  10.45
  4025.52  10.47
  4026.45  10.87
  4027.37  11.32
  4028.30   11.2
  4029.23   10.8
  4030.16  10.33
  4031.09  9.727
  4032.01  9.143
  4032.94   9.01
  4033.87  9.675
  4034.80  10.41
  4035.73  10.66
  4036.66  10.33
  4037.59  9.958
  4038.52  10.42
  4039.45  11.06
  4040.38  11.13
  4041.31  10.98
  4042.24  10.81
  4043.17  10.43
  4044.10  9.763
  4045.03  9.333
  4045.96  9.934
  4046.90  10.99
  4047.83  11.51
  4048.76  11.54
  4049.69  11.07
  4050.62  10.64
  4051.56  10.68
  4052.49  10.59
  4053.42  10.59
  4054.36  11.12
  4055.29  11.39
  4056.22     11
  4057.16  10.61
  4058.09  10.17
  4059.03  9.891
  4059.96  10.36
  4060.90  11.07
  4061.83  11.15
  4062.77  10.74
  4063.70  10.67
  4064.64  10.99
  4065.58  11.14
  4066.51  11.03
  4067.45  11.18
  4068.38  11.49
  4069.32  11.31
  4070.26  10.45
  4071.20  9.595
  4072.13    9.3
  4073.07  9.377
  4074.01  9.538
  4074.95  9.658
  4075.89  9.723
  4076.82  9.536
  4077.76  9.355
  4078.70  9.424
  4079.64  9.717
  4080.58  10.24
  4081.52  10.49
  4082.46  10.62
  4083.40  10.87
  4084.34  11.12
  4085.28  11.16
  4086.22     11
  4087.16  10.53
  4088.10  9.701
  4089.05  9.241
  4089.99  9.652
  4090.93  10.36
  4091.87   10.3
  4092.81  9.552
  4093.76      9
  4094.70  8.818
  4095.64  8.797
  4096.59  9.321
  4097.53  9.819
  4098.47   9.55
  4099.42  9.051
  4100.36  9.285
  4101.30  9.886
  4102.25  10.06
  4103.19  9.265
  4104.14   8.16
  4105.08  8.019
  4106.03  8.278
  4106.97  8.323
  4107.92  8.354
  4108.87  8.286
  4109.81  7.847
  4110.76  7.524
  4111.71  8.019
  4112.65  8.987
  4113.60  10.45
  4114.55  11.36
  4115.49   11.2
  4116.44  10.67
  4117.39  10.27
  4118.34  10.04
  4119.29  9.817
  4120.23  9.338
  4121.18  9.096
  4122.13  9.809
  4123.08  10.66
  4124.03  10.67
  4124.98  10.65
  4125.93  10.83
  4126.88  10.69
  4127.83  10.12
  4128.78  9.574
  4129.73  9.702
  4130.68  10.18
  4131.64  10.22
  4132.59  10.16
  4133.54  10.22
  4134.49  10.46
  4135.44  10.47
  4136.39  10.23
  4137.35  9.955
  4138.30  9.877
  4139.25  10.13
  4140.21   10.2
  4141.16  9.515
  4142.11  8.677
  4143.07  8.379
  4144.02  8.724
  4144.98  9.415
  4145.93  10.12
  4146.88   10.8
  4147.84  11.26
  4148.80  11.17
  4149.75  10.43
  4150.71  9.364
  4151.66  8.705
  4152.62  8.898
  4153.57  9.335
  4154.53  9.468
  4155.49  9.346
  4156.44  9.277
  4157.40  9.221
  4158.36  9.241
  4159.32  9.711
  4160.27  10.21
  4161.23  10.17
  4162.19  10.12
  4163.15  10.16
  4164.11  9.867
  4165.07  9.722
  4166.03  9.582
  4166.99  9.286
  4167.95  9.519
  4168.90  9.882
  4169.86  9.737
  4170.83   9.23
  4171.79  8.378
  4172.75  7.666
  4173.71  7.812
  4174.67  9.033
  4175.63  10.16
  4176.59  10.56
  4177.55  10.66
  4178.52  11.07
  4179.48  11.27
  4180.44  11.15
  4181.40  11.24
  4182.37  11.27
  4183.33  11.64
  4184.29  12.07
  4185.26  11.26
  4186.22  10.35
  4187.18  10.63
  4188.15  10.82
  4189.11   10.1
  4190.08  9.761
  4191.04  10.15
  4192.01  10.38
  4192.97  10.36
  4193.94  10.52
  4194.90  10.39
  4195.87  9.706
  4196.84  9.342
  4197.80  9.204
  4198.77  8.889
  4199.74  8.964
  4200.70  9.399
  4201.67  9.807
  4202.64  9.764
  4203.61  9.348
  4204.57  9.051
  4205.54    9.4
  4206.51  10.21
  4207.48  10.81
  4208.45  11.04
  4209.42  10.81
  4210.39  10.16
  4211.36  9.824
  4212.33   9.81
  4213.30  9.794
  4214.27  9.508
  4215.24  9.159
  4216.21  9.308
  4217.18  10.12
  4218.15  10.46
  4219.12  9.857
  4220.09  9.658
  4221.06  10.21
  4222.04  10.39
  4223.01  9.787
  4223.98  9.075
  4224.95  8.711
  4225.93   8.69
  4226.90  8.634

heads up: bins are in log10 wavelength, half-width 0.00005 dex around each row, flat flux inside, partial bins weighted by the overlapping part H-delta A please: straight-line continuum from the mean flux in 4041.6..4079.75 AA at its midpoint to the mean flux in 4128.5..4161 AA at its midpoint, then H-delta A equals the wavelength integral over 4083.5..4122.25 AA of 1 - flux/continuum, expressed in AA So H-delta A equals 2.4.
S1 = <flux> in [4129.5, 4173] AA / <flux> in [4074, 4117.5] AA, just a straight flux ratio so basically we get 1.01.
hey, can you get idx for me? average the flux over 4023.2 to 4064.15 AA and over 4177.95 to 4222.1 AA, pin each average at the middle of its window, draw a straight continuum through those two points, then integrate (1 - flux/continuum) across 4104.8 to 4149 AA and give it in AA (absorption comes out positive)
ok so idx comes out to 2.52 AA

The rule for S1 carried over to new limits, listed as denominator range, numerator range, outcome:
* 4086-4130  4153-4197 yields 1.05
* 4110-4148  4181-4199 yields 1.05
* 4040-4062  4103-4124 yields 0.87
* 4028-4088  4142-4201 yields 0.95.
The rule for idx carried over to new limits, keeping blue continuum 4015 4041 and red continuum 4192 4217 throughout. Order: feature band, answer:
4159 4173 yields 0.45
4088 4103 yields 0.82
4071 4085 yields 0.25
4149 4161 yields 0.52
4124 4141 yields -0.41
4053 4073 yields -1.09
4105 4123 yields 1.28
